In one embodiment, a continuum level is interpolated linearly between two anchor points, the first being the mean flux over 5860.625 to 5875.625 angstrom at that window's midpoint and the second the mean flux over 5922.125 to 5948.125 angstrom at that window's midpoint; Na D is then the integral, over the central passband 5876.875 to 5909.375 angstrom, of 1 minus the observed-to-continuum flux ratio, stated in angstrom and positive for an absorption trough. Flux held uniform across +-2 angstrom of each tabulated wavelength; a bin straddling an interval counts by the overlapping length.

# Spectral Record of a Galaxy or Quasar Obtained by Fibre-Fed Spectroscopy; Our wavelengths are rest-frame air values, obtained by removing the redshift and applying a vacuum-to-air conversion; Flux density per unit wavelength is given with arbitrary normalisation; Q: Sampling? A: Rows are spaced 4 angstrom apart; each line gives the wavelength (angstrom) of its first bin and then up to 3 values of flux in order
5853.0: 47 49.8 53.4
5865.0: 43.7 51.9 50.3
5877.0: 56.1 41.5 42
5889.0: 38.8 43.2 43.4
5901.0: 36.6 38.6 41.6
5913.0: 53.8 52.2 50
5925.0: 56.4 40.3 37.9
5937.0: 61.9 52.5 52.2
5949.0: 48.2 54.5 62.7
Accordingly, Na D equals 5.33 angstrom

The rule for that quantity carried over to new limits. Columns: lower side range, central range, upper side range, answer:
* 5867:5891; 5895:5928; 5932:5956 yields 2.1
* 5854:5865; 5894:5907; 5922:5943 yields 2.6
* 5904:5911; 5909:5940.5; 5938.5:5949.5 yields -3.0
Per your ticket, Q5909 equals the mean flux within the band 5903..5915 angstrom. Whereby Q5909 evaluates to 44.7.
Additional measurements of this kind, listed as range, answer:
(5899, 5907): 37.6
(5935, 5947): 55.5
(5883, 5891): 40.4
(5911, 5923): 52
